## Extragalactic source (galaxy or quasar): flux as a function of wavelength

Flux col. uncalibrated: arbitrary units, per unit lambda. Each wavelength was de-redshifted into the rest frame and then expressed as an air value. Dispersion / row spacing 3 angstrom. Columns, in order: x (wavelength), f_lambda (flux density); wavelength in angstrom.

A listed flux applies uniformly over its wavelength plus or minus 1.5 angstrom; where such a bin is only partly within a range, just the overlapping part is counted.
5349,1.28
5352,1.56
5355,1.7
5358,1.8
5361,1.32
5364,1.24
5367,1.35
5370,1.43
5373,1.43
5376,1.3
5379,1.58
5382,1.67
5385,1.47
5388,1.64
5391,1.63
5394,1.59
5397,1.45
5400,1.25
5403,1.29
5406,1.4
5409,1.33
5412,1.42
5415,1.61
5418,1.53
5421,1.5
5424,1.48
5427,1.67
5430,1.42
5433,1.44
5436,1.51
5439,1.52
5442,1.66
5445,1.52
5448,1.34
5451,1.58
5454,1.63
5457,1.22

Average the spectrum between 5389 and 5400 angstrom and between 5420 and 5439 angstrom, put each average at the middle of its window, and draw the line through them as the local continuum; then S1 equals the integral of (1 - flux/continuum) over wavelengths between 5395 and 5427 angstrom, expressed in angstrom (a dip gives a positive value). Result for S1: 1.5 angstrom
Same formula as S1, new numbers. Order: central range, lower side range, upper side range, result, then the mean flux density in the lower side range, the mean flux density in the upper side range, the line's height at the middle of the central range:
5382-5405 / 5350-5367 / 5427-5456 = 0.3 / 1.5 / 1.52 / 1.51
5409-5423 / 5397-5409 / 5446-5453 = -1.2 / 1.33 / 1.48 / 1.37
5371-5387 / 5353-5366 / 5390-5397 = 0.6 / 1.51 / 1.57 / 1.55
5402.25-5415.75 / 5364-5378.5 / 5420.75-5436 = 0.5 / 1.38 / 1.5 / 1.46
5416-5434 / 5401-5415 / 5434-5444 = -0.4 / 1.38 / 1.55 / 1.48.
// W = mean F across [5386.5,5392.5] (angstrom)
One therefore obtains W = 1.63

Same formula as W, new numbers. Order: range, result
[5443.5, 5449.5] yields 1.43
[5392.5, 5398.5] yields 1.52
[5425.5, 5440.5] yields 1.51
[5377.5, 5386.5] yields 1.57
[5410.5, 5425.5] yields 1.51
